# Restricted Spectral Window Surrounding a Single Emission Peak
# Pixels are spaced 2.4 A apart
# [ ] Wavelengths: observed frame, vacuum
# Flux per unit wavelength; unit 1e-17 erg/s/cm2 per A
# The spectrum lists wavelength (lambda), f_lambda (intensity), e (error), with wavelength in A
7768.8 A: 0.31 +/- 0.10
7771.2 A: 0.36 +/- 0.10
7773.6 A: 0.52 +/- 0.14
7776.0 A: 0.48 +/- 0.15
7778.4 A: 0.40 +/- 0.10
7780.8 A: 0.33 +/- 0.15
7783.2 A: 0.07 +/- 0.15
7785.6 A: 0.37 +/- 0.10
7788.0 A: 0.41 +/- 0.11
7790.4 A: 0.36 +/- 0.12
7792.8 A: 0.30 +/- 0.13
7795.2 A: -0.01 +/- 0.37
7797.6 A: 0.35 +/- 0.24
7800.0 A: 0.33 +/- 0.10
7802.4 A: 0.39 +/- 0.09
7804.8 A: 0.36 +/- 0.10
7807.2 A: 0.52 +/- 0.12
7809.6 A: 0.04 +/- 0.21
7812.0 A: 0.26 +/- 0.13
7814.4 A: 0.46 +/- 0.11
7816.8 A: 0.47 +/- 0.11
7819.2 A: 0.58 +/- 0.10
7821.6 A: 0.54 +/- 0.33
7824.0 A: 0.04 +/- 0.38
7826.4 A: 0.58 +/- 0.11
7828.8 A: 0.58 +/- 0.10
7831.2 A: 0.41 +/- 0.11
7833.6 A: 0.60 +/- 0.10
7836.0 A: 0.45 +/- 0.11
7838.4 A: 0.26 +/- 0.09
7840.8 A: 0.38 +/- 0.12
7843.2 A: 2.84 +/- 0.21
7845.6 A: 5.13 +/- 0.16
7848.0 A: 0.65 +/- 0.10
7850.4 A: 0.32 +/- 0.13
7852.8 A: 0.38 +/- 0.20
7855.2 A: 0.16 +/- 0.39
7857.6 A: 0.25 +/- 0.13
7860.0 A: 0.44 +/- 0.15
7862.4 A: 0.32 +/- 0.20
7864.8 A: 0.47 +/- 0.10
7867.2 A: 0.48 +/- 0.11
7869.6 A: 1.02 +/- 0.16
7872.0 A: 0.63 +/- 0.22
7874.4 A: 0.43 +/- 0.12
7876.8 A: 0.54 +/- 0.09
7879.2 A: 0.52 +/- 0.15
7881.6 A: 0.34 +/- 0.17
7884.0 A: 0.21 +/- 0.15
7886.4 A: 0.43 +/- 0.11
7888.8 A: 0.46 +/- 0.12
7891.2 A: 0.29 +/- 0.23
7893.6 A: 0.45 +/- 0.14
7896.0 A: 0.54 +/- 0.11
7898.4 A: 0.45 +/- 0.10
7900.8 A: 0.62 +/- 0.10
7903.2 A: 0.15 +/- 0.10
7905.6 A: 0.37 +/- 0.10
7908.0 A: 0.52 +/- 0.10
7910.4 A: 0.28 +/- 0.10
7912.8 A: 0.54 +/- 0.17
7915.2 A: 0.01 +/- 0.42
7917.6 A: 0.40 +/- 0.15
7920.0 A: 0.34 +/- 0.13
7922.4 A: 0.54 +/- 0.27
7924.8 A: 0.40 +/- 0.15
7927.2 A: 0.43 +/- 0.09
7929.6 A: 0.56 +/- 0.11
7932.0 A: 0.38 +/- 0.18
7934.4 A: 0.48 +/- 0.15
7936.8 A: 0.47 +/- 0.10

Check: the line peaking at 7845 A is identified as Halpha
